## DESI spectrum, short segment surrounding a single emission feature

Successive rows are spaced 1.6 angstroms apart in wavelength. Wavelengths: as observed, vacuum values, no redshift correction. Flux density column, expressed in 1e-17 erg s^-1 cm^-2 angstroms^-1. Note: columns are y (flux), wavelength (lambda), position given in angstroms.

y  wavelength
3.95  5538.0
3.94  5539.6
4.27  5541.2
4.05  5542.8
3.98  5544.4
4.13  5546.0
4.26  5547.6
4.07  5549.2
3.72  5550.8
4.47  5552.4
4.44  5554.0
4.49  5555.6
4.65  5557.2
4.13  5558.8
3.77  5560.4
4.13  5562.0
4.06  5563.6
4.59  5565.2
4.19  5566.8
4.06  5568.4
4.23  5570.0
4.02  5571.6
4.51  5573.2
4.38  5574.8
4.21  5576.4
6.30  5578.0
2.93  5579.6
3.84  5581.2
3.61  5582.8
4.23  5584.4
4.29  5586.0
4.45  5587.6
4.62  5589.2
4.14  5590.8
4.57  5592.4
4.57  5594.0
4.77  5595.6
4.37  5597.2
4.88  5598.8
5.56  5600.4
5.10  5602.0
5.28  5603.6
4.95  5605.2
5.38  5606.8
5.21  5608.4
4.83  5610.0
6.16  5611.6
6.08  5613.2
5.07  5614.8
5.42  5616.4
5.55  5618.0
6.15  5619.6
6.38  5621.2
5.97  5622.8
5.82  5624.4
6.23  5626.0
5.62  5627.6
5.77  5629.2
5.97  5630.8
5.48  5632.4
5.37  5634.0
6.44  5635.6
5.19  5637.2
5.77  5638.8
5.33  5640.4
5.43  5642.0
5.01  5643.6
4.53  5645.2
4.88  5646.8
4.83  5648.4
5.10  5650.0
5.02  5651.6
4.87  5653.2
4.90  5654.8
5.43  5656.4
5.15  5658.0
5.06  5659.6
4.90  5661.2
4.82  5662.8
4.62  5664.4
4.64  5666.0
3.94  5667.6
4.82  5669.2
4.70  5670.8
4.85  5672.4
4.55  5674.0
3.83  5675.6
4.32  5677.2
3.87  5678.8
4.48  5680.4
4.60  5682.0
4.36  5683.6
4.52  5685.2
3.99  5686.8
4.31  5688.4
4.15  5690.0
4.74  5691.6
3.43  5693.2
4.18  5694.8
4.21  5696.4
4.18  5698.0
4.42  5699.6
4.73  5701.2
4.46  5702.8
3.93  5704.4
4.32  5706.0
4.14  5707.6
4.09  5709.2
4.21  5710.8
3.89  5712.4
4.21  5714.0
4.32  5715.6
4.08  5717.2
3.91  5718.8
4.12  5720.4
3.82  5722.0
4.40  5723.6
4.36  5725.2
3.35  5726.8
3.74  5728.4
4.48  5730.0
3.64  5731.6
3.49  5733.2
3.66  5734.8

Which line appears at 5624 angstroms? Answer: Mg II 2798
